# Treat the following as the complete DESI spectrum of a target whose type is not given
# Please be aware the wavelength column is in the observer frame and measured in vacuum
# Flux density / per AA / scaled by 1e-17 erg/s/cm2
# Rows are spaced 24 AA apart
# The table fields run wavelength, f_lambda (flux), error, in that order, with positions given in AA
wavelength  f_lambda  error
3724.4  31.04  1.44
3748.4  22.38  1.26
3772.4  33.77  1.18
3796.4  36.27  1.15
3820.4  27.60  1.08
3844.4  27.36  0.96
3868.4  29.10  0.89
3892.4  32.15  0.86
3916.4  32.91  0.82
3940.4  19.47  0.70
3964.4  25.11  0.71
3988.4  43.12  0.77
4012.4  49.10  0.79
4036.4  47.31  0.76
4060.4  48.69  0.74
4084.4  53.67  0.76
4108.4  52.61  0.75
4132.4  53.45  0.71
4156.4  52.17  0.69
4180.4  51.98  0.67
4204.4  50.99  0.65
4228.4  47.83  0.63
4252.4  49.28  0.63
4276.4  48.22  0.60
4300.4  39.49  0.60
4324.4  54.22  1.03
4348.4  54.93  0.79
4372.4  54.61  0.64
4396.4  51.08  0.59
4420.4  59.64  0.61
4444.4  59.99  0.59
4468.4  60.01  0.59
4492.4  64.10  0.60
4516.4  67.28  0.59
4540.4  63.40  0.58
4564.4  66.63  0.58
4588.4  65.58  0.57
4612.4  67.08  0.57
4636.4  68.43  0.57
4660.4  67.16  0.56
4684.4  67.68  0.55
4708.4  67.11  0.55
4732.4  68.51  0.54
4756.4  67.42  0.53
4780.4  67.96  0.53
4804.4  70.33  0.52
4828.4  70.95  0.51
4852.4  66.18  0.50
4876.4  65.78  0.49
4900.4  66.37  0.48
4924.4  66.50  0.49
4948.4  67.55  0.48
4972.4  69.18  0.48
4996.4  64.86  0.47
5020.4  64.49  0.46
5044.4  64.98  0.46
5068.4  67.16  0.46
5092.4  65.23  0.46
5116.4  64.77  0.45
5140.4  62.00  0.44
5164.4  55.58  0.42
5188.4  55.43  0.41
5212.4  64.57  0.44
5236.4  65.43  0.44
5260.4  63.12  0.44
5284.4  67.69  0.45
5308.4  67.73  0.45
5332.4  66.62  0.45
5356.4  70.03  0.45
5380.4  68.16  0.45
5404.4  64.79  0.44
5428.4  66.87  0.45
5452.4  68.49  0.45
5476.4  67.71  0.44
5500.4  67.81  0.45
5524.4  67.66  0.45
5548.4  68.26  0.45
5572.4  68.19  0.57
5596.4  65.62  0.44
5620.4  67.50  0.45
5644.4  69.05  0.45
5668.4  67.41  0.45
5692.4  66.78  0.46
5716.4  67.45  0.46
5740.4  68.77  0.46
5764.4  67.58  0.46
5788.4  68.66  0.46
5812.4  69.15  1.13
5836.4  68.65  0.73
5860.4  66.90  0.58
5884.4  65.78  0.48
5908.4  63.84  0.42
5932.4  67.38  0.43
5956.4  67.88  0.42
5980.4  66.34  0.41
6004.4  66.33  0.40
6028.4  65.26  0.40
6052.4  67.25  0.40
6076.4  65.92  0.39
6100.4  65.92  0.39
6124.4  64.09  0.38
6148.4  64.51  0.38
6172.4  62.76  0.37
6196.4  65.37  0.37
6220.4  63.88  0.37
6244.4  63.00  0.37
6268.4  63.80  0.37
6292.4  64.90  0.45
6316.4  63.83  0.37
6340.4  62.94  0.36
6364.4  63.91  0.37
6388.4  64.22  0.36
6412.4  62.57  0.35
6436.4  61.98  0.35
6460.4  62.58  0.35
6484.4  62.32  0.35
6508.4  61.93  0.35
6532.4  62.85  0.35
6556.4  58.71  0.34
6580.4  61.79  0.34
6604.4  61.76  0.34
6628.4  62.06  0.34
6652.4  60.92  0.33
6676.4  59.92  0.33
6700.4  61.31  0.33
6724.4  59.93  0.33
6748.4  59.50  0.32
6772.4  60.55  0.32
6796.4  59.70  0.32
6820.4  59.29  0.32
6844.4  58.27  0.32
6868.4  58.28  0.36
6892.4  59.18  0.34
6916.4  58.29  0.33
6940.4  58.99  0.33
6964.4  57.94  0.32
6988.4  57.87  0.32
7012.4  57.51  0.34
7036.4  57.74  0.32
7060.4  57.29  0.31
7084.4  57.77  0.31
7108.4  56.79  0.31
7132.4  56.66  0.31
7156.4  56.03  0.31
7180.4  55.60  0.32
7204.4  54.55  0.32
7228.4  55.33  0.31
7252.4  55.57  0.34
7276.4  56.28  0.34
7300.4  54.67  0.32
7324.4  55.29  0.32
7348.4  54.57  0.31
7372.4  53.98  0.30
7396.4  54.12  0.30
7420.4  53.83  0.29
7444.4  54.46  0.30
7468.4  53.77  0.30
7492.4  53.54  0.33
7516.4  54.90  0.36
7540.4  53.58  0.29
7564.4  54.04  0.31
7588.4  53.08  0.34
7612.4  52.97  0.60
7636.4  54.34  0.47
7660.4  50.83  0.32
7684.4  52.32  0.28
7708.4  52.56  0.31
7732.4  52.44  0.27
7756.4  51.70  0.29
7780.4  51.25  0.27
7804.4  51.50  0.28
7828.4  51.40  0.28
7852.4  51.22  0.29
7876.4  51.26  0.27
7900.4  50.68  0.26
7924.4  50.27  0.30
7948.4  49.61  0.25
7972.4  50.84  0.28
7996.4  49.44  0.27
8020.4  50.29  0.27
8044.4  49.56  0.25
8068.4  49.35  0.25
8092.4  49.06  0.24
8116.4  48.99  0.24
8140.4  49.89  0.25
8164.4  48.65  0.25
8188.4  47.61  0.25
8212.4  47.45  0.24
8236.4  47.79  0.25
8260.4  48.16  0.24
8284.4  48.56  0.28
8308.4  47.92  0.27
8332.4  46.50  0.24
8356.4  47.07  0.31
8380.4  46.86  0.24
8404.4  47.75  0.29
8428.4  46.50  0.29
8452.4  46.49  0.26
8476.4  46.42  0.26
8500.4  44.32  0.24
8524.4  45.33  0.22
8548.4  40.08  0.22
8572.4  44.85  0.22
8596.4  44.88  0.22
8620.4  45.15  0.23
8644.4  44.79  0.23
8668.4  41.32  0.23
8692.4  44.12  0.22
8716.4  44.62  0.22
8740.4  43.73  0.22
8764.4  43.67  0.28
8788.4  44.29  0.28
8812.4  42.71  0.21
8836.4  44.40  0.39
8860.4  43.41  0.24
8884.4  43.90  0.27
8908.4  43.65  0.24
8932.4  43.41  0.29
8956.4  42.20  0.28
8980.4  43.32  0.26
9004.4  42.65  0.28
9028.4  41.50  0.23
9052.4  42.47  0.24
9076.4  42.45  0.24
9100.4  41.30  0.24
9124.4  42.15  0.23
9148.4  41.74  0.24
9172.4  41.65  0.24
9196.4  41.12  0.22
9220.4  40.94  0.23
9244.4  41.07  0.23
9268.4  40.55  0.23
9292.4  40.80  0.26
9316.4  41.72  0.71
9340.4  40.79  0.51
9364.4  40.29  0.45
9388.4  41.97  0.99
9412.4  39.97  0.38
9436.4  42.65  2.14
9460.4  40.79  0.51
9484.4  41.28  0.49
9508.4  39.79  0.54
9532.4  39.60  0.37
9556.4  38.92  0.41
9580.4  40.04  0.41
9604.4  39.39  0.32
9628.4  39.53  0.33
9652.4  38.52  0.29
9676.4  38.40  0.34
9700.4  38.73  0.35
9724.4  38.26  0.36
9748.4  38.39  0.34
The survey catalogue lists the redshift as 0.000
